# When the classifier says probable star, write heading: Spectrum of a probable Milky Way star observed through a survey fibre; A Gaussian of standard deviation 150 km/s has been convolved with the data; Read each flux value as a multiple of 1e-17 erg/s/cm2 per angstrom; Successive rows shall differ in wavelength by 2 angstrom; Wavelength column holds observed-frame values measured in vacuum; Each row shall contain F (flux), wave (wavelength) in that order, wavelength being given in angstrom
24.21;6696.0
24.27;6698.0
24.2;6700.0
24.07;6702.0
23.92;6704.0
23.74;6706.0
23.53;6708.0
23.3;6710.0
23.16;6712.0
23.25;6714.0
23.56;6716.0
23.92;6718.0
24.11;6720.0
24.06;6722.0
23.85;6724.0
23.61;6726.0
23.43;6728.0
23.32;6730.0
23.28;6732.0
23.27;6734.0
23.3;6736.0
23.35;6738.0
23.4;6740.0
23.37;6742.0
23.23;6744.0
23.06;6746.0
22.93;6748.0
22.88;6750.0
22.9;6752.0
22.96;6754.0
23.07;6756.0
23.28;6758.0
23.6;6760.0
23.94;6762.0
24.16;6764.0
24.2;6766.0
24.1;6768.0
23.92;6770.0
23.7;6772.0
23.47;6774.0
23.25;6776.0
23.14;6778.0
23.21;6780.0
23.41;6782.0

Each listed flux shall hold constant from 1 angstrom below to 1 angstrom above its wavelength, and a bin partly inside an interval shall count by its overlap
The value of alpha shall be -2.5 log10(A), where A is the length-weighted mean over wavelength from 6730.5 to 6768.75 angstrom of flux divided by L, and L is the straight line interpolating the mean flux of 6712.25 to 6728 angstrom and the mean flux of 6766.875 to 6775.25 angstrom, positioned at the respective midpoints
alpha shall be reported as 0.02 mag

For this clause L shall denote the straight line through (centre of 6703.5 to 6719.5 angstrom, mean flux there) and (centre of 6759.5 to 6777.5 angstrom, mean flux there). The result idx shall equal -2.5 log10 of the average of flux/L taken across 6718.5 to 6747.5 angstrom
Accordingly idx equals 0.01 mag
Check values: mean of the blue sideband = 23.6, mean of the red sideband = 23.8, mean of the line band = 23.5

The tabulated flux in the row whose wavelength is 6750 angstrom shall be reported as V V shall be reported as 22.88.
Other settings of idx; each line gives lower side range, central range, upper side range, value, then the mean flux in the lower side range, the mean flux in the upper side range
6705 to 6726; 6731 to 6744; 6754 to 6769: 0.02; 23.6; 23.7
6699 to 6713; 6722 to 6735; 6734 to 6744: 0.00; 23.7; 23.3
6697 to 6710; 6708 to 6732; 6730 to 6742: 0.00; 23.9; 23.3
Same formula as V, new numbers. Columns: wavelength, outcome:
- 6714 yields 23.25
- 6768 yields 24.1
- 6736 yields 23.3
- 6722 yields 24.06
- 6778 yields 23.14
